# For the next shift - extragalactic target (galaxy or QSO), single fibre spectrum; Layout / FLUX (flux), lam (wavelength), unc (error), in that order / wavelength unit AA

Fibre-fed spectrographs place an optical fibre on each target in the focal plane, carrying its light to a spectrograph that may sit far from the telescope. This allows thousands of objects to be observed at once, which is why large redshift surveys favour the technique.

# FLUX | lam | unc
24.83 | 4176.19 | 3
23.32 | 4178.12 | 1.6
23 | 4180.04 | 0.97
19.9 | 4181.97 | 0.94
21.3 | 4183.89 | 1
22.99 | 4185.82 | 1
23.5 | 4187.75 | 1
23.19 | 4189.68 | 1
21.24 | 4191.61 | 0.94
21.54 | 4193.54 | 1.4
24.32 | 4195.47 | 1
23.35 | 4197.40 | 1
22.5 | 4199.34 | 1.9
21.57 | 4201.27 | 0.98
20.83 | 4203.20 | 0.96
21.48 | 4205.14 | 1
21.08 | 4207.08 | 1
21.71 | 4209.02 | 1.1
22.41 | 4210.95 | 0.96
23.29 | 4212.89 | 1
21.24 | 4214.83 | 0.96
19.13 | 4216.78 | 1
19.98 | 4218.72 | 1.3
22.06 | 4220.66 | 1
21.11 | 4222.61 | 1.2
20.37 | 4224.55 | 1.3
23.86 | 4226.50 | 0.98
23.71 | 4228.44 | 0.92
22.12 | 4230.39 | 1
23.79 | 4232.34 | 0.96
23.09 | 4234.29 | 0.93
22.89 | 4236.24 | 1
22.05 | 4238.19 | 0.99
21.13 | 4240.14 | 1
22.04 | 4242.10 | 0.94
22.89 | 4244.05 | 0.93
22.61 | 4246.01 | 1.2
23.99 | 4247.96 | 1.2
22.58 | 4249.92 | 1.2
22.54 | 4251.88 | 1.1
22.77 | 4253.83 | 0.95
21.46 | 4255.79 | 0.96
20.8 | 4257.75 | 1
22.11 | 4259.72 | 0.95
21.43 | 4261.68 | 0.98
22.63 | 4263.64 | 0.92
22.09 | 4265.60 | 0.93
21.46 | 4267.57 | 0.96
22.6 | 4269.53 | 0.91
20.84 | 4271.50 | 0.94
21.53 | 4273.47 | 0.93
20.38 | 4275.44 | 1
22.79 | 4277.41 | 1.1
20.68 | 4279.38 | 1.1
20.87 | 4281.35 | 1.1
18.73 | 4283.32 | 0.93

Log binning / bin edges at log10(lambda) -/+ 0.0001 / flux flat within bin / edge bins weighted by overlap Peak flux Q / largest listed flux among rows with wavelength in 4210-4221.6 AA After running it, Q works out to 23.29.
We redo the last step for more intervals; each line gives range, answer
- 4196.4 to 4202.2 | 23.35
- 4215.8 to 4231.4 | 23.86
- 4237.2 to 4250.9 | 23.99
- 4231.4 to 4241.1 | 23.79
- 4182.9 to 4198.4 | 24.32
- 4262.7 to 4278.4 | 22.79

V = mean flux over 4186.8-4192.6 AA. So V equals 22.6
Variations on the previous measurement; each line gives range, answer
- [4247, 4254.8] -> 23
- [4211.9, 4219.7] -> 20.9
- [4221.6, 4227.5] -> 21.8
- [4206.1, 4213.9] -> 22.1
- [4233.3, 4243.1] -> 22.2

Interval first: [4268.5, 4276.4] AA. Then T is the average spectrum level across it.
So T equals 21.3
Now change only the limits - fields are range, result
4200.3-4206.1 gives 21.3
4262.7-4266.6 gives 22.3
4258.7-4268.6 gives 21.9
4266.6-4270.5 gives 22.1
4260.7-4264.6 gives 22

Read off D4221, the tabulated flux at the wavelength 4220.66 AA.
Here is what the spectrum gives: 22.06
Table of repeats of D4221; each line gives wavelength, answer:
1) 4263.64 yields 22.63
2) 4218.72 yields 19.98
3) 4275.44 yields 20.38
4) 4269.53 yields 22.6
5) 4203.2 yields 20.83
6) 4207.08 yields 21.08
